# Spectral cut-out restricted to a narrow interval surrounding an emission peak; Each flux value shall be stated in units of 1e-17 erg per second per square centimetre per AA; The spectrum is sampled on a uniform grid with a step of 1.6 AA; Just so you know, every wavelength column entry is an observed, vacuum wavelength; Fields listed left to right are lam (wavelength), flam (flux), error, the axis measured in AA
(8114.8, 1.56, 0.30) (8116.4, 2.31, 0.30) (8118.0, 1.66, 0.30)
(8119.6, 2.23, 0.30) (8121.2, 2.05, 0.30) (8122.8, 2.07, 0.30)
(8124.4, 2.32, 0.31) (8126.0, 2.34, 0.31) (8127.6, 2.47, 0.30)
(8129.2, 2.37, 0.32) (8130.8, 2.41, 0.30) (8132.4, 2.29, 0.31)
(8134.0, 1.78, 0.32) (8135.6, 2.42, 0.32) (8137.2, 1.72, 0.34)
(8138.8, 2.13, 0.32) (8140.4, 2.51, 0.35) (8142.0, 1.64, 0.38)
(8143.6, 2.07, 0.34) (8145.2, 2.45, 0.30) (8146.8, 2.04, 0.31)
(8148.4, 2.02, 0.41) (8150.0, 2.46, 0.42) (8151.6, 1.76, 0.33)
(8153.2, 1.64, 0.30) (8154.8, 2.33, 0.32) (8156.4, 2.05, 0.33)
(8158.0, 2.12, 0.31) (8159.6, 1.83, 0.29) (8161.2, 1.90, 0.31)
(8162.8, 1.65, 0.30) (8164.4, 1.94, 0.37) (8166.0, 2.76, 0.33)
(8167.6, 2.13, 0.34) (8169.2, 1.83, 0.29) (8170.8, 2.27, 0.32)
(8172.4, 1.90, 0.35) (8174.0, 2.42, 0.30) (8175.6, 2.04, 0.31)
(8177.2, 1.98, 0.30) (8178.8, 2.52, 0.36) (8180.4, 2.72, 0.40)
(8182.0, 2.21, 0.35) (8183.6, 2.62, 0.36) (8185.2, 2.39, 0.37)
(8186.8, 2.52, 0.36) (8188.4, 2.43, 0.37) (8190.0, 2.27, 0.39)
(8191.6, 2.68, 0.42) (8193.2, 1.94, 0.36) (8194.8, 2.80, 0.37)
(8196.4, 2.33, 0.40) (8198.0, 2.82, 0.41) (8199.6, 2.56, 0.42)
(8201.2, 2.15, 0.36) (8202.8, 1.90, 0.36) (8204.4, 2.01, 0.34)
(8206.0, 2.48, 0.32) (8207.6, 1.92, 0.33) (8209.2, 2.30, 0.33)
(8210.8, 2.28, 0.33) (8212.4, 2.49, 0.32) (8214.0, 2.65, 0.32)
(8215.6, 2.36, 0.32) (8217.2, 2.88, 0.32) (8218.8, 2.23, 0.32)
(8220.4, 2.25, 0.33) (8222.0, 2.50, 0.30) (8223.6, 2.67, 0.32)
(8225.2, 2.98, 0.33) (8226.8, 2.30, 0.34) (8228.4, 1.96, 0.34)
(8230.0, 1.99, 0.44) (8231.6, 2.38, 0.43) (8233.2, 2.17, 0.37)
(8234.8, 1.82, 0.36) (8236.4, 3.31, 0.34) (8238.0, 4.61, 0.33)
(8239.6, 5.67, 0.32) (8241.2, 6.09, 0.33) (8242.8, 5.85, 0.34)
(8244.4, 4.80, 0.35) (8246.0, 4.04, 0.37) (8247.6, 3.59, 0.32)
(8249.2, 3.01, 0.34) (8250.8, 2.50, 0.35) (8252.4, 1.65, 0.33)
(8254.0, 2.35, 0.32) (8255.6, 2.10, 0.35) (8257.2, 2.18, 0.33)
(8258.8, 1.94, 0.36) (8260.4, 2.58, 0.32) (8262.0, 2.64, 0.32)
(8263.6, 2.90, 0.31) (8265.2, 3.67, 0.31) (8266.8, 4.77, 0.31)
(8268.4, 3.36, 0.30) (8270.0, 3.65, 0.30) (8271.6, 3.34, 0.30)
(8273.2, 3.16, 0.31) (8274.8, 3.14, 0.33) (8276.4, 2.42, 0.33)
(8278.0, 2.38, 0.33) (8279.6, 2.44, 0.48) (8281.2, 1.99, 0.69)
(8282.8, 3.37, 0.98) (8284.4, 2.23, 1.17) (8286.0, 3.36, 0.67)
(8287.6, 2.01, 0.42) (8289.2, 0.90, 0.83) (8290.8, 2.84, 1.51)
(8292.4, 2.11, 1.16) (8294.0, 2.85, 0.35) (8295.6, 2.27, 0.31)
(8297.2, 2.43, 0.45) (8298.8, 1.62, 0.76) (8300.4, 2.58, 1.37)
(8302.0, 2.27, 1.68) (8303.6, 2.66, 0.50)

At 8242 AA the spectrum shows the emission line H-alpha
